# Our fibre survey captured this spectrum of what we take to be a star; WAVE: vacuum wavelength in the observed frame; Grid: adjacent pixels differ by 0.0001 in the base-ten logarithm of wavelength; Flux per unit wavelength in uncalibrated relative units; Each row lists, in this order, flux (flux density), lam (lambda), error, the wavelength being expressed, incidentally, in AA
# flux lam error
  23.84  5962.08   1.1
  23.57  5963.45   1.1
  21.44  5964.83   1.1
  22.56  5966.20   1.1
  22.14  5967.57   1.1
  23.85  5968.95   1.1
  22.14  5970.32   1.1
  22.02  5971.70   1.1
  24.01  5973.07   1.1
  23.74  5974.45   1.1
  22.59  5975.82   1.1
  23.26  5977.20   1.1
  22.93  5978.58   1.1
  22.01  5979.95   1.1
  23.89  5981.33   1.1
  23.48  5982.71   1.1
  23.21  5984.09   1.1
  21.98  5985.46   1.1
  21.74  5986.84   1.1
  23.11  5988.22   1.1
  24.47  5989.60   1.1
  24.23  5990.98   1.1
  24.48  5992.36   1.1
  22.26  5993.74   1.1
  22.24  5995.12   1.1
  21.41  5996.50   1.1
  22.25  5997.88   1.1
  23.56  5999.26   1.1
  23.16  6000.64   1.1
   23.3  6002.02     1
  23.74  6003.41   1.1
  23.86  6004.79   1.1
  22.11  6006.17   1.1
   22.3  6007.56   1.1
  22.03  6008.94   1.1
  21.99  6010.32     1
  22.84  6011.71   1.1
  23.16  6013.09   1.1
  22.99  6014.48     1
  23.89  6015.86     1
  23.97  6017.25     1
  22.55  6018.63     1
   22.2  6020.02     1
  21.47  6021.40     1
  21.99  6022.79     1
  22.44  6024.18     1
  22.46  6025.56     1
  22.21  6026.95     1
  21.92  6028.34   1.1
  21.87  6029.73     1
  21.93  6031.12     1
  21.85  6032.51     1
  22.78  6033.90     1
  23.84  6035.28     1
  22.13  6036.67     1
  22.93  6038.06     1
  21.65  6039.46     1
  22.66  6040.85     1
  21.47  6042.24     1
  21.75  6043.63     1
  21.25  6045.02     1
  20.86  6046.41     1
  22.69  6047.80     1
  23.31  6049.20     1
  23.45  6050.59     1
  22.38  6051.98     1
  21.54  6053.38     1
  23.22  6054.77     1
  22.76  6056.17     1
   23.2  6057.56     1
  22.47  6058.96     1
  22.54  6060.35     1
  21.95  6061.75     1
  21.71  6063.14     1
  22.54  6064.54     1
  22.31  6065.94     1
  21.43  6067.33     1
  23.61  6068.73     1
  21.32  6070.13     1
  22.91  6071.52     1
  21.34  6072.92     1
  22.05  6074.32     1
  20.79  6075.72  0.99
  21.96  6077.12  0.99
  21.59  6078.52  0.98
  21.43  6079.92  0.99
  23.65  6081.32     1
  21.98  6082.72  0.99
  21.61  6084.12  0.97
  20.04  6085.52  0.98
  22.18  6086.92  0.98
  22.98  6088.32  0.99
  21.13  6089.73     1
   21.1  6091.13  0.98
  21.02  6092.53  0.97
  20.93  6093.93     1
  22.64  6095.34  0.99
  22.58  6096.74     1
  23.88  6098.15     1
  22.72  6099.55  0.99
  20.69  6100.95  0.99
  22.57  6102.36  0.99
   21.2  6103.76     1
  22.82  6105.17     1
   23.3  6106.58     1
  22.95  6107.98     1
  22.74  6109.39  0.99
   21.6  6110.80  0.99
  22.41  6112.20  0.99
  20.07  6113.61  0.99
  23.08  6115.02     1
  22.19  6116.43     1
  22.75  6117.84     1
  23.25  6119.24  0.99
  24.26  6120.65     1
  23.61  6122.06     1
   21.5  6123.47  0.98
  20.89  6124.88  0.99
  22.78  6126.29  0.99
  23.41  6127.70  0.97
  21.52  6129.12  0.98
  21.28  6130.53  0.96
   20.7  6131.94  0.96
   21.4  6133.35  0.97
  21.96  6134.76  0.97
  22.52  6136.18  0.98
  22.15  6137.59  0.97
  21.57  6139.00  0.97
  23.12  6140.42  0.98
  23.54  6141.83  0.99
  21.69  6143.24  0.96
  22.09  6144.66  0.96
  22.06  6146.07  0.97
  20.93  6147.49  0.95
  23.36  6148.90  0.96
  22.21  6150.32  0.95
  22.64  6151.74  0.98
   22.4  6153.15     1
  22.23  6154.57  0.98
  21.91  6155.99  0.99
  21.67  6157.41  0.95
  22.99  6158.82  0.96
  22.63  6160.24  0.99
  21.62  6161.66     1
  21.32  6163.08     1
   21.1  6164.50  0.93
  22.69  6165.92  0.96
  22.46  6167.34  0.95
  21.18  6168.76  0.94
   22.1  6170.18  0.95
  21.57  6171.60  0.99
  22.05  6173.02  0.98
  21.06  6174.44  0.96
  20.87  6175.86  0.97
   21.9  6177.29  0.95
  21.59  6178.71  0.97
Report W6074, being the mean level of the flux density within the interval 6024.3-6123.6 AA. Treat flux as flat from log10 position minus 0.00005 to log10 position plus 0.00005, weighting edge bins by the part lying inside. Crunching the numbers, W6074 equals 22.2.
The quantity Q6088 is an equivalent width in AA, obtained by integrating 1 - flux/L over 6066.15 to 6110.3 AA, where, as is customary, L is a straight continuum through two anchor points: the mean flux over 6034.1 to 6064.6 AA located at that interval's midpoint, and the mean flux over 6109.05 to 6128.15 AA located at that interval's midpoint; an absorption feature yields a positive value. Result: 0.8 AA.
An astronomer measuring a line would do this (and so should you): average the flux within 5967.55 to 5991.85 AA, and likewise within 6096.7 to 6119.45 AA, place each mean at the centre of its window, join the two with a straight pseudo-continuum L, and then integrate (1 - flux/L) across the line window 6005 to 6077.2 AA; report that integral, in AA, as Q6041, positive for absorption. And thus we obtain 1.28 AA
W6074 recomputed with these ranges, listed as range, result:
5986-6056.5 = 22.6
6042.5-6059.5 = 22.4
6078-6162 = 22.2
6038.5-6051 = 22.1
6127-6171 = 22.1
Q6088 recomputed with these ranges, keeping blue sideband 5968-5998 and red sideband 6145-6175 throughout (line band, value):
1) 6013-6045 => 0.46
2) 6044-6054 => 0.18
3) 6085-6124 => 0.14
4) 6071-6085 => 0.35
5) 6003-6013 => 0.06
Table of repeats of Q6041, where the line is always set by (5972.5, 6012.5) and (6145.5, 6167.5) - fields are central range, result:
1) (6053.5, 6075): 0.25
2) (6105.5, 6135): 0.04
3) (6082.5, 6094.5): 0.56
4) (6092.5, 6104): 0.16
